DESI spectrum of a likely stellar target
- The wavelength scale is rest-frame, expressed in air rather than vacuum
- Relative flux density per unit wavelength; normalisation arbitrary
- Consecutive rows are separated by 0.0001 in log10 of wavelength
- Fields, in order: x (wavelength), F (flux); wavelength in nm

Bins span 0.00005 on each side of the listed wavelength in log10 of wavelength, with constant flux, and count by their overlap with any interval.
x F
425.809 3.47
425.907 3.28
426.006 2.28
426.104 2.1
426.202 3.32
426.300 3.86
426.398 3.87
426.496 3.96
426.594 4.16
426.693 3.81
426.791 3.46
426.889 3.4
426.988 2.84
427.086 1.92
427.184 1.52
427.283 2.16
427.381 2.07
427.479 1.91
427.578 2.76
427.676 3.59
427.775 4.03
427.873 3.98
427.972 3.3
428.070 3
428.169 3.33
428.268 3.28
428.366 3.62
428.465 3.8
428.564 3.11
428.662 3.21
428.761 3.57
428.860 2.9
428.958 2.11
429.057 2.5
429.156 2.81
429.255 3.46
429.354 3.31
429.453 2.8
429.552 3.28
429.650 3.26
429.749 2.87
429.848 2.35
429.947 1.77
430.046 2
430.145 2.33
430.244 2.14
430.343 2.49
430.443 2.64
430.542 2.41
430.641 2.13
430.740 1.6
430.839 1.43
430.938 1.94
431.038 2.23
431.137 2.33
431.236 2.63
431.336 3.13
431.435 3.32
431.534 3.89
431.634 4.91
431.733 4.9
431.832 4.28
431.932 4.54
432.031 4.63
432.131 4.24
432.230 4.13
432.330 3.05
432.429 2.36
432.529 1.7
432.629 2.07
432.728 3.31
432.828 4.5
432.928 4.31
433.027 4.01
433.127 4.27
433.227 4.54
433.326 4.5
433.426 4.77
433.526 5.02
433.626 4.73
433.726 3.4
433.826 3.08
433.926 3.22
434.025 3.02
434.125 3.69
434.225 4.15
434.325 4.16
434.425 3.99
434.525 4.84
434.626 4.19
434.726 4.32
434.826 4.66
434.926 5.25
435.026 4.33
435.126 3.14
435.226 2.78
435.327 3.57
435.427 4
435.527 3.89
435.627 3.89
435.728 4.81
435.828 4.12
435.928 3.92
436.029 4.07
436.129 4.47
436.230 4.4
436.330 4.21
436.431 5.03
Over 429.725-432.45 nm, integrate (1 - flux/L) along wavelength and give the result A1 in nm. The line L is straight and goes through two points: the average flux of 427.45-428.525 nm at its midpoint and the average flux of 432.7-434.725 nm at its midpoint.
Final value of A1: 0.59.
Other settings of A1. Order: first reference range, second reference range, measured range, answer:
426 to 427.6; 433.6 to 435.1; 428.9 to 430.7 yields 0.41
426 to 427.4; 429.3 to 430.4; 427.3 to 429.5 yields -0.24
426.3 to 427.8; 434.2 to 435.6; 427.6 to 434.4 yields 0.54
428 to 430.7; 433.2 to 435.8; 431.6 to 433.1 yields -0.11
